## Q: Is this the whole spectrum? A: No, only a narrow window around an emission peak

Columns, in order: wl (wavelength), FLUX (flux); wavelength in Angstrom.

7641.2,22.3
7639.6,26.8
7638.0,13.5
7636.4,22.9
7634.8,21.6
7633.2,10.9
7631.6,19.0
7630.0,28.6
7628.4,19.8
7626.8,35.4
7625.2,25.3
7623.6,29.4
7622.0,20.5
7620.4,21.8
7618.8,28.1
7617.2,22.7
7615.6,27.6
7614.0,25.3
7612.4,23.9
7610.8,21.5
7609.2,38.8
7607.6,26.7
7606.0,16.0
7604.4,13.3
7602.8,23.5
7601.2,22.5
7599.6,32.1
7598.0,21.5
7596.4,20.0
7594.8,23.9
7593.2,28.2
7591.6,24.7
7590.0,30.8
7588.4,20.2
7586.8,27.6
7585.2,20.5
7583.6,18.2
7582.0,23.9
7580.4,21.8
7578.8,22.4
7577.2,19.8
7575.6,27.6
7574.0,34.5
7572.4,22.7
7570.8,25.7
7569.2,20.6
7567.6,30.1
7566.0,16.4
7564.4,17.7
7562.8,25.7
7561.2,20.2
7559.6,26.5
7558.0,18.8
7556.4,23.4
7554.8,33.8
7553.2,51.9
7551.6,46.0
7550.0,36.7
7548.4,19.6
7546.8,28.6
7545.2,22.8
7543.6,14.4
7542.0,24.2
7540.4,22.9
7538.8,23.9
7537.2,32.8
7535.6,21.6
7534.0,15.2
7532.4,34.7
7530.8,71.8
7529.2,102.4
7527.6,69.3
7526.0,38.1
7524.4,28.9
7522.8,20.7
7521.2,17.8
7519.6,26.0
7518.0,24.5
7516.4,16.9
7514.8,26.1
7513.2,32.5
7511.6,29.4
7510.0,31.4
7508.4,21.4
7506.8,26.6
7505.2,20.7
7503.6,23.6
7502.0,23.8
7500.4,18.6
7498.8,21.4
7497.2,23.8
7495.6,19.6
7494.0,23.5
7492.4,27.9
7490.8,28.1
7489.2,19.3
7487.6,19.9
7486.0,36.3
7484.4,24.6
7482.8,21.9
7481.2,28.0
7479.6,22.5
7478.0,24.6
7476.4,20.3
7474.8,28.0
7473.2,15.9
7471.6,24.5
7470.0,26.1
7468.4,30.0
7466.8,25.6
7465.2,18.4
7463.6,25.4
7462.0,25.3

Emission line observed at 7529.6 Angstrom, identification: Halpha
